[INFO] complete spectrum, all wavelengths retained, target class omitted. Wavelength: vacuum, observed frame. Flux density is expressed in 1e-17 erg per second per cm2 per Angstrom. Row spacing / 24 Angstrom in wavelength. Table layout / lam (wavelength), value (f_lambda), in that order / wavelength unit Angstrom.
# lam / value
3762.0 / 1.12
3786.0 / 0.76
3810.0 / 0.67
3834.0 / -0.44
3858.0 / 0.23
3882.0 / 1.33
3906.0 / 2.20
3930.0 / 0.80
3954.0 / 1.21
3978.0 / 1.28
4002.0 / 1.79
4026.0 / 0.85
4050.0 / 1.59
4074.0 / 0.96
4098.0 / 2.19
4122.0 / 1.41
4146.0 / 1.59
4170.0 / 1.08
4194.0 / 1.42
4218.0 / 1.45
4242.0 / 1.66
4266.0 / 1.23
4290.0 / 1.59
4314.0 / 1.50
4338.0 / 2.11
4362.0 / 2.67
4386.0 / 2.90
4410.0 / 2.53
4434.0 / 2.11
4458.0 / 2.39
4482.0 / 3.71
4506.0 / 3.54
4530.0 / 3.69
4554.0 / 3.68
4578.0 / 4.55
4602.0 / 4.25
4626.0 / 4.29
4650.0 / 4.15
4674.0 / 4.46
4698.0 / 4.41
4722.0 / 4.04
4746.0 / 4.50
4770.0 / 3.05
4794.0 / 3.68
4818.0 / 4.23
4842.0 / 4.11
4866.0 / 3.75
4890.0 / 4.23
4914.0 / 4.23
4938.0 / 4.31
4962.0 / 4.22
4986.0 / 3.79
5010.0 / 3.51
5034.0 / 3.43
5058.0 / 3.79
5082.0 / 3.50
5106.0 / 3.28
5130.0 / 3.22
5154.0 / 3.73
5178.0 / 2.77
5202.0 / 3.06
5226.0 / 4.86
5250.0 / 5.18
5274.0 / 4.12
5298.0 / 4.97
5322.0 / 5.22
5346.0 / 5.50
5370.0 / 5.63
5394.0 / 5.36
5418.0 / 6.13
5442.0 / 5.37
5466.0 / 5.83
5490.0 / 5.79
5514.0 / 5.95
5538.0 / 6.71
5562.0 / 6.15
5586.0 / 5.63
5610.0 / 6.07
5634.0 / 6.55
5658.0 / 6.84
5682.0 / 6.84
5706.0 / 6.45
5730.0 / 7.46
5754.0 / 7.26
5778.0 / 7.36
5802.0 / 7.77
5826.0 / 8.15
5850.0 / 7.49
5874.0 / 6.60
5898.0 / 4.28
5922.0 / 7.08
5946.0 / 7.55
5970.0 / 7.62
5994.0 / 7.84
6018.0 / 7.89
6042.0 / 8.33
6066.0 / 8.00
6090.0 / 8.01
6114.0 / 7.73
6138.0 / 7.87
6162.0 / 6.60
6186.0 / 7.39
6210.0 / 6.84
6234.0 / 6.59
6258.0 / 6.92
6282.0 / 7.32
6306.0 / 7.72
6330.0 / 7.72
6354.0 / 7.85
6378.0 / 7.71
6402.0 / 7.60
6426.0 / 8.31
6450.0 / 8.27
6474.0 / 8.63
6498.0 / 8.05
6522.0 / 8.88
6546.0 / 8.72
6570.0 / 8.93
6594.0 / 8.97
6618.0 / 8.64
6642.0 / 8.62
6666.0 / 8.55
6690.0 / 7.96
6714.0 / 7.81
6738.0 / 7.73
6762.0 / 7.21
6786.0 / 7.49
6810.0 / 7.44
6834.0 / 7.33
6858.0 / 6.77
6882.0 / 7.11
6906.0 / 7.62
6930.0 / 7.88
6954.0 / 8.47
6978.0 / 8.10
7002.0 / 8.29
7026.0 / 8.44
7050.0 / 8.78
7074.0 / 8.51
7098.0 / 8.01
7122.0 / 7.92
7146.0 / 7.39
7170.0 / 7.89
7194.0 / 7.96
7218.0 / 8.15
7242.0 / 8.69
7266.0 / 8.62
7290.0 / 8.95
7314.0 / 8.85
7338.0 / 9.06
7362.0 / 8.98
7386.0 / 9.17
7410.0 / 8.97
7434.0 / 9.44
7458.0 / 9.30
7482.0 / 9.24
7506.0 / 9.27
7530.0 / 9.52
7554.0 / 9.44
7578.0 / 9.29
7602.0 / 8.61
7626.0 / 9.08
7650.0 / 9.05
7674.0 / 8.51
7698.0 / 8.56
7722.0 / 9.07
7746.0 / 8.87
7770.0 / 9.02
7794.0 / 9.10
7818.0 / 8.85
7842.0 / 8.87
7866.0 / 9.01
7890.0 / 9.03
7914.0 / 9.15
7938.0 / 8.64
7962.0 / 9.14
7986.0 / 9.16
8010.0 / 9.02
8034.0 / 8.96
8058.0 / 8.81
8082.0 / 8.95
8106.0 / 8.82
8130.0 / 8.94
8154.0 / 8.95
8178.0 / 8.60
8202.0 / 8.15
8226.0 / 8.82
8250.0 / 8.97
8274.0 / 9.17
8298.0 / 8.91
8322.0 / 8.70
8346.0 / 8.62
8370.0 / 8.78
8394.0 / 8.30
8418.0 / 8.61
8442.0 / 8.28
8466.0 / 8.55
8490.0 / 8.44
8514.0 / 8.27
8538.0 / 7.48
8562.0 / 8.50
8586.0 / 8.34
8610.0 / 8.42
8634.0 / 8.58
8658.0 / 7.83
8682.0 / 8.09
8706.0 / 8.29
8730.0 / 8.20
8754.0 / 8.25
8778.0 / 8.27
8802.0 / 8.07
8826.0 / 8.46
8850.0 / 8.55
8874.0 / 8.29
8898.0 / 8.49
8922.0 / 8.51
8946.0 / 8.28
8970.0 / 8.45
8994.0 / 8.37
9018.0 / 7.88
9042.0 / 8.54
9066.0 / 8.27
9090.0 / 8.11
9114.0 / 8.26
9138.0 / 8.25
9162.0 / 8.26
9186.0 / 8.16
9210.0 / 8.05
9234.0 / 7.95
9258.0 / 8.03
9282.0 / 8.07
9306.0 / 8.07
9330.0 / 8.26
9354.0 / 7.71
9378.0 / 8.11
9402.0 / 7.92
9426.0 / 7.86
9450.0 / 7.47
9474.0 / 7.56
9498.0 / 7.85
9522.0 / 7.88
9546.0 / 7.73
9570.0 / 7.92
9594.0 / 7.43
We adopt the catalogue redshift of 0.000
